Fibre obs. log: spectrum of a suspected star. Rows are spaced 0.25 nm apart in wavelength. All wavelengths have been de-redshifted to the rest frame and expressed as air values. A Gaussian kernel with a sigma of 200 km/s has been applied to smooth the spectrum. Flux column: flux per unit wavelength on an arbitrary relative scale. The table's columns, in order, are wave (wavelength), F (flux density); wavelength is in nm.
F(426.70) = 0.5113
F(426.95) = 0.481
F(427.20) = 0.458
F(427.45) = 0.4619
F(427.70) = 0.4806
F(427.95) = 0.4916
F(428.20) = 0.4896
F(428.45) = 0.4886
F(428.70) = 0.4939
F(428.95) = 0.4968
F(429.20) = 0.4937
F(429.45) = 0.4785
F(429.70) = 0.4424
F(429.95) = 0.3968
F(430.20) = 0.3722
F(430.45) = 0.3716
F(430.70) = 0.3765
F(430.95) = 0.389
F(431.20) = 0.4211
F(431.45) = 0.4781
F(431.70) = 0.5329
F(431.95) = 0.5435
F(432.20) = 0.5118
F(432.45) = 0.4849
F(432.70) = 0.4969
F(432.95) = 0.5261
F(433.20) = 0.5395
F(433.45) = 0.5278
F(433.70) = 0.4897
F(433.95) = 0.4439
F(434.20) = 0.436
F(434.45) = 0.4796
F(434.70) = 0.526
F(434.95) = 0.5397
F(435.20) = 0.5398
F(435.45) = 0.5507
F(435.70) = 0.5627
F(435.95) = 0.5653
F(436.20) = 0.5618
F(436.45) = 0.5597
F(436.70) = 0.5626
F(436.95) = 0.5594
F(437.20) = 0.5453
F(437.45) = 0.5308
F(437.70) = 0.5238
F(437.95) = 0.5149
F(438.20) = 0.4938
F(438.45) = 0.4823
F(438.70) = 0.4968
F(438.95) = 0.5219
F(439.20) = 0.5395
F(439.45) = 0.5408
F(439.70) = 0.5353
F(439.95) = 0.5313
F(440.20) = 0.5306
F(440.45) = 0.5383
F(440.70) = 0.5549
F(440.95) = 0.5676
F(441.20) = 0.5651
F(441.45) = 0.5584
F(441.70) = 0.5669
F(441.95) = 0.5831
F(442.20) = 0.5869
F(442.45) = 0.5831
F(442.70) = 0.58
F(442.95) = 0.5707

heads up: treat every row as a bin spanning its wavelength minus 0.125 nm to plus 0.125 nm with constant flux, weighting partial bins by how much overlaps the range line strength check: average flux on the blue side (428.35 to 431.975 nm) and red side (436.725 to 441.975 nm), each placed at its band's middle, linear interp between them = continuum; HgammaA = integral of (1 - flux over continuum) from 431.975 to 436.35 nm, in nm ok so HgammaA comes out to -0.27 nm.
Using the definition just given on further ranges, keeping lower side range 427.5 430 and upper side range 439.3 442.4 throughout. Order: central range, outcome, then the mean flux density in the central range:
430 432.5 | 0.25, 0.446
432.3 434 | 0.01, 0.504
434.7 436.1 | -0.08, 0.55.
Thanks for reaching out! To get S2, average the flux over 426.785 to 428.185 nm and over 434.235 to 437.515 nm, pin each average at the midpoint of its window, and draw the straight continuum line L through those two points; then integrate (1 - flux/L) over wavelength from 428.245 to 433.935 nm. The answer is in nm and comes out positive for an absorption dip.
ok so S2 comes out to 0.39 nm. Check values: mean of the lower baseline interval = 0.477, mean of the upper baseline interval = 0.542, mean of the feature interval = 0.47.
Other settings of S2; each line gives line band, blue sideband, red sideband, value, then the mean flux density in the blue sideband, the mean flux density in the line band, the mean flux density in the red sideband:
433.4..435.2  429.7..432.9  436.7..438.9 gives -0.04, 0.45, 0.494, 0.521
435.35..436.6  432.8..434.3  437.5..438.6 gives -0.15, 0.495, 0.56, 0.505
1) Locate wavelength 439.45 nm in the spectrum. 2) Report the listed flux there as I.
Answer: 0.5408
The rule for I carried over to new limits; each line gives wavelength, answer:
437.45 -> 0.5308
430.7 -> 0.3765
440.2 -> 0.5306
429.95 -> 0.3968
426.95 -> 0.481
